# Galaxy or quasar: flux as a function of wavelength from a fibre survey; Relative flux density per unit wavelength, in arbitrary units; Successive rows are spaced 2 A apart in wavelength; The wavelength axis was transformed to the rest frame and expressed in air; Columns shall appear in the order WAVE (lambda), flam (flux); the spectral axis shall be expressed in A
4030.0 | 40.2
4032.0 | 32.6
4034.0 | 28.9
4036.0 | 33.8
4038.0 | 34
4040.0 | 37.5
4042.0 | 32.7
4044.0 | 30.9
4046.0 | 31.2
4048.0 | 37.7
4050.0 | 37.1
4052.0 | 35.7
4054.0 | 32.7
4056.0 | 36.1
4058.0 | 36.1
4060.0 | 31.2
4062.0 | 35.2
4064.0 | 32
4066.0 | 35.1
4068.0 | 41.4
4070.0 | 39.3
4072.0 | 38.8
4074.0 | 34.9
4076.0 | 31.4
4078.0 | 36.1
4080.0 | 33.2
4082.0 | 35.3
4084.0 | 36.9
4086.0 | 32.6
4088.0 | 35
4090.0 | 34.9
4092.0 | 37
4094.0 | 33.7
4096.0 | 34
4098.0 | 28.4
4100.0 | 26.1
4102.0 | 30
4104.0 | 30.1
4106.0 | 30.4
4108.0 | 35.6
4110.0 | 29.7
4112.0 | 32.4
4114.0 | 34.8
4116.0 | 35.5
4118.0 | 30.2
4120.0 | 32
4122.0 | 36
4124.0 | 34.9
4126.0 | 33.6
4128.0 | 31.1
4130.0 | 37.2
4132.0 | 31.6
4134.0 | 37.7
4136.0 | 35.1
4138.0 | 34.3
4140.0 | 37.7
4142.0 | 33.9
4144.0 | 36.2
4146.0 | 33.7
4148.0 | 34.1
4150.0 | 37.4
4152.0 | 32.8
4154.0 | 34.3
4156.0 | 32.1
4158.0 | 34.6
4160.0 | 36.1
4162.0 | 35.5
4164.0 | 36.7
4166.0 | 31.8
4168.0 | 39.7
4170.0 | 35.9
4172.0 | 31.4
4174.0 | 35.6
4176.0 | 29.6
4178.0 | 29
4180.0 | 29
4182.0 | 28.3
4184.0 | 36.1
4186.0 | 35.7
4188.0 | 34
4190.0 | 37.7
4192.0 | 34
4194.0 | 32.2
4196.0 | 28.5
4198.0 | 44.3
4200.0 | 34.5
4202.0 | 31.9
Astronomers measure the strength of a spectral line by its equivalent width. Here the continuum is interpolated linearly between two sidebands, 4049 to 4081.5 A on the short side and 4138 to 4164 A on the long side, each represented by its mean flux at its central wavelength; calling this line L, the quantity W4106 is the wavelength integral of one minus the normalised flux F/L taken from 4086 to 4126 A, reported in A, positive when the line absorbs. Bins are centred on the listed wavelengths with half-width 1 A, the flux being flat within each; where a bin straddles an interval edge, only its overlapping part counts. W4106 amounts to 2.8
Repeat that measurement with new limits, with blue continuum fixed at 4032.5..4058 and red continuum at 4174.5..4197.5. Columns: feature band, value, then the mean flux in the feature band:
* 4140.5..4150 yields -0.57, 35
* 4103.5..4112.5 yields 0.46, 31.7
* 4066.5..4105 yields -0.61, 34.2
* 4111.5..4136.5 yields -0.61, 34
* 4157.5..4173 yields -1.17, 35.2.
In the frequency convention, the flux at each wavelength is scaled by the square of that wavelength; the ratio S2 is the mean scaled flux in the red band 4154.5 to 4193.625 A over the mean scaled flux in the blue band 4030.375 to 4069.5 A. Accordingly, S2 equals 1.04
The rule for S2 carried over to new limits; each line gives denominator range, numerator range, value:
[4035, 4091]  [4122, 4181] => 1.02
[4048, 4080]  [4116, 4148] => 1.00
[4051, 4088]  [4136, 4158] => 1.02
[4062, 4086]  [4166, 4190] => 0.98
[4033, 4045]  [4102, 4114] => 1.00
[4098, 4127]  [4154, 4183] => 1.06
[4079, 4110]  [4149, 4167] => 1.09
